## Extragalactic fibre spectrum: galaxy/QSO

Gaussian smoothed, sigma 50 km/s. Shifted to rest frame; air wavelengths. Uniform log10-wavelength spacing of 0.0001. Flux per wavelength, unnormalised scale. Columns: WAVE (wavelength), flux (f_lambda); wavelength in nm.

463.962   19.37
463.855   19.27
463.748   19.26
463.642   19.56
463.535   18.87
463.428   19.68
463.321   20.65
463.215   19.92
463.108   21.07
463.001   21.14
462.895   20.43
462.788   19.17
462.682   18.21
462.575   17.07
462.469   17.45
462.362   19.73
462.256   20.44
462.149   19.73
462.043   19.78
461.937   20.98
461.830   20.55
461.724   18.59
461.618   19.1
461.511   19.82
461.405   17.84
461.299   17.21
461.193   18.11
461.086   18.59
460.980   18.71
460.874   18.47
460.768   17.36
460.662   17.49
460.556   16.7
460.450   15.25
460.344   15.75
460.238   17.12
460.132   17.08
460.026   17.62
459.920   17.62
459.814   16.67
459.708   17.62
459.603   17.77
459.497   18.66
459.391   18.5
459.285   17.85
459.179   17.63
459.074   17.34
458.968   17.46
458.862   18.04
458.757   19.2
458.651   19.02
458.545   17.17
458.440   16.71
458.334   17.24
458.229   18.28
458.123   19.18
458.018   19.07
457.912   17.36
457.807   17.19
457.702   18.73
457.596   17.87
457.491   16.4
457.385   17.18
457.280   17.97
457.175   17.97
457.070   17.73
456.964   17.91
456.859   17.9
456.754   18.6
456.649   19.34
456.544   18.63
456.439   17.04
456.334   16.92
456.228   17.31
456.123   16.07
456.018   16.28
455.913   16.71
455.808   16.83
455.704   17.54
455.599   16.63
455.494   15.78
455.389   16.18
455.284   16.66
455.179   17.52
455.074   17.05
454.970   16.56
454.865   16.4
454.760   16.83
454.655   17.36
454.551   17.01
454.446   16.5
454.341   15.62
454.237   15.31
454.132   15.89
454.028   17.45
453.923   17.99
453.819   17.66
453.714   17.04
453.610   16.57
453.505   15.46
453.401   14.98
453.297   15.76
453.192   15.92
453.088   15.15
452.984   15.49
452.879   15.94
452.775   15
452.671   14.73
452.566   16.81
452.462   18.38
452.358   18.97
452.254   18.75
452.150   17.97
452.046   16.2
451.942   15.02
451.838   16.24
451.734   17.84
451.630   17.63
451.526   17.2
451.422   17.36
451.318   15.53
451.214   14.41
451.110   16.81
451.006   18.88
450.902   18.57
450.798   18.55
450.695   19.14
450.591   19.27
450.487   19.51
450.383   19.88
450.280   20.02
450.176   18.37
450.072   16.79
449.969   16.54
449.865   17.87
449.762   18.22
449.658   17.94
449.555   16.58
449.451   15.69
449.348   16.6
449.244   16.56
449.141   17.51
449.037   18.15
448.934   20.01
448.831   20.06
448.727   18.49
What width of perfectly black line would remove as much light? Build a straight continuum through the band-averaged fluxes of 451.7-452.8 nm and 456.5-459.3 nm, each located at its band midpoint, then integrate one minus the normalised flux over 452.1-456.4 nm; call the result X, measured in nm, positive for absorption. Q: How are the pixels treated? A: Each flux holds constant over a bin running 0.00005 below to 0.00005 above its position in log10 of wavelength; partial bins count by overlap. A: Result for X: 0.17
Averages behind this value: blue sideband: 16.9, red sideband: 18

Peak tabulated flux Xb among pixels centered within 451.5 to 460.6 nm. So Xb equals 19.34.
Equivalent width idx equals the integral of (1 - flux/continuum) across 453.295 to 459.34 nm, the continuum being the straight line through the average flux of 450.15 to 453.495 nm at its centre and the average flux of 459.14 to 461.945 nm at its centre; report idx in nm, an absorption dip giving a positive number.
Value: 0.10 nm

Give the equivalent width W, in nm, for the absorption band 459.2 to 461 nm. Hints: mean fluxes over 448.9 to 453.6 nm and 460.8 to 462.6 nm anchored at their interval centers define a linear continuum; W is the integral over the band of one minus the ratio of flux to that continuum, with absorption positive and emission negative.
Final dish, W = 0.124 nm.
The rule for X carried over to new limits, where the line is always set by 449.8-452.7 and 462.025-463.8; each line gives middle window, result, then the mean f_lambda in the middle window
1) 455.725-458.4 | 0.13 nm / 17.7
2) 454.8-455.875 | 0.09 nm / 16.7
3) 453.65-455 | 0.10 nm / 16.7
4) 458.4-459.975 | 0.09 nm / 17.8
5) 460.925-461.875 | 0.03 nm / 18.7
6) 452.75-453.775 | 0.13 nm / 15.8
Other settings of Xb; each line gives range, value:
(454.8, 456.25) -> 17.54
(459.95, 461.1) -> 18.71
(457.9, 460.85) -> 19.2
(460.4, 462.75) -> 20.98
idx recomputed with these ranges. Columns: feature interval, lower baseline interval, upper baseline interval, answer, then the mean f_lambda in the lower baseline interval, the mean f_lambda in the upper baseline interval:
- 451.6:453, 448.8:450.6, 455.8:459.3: 0.088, 18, 17.7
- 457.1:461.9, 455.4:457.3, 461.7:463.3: 0.175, 17.4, 19.7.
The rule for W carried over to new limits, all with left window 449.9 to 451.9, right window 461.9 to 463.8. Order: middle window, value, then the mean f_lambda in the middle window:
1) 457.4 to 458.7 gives 0.07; 17.8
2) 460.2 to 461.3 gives 0.11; 17.4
